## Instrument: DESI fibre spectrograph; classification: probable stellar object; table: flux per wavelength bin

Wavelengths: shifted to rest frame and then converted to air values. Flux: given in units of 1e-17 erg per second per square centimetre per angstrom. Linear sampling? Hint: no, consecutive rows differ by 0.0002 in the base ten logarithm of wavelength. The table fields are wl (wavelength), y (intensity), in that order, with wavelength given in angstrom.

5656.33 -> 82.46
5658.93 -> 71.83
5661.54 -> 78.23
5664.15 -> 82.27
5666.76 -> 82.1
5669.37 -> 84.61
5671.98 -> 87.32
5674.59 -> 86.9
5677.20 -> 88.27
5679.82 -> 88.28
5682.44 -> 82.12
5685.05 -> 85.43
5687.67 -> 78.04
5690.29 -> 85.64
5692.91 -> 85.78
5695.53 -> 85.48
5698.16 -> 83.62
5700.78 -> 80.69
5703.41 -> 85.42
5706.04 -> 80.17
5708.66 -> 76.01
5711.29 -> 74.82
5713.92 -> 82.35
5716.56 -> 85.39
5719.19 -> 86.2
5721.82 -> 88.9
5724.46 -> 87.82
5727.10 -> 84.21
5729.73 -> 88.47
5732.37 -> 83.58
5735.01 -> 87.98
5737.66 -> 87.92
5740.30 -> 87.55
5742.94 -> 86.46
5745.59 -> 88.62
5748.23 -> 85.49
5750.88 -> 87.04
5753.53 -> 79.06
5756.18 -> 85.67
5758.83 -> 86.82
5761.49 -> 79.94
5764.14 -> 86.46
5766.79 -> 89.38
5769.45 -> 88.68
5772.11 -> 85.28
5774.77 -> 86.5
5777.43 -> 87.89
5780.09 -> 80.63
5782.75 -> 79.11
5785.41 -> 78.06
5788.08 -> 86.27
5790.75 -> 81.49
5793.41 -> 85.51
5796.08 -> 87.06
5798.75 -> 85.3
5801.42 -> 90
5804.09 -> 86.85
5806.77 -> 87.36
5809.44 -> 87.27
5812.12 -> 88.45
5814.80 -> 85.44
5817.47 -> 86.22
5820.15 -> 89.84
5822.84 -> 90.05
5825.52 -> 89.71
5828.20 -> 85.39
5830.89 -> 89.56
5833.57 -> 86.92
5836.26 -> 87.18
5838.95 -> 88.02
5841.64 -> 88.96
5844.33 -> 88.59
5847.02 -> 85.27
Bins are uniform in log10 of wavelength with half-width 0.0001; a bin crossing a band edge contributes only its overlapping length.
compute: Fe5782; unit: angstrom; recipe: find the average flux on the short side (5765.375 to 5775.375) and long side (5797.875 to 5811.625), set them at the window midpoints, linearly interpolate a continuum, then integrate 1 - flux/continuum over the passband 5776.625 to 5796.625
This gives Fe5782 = 1.0 angstrom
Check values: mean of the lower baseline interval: 87.5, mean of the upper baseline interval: 87.5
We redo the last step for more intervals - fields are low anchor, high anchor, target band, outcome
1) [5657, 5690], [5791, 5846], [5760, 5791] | 0.7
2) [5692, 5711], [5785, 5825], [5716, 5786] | -1.2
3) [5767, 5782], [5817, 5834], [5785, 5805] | 0.3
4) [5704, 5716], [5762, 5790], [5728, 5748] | -1.4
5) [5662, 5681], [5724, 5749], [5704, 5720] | 1.0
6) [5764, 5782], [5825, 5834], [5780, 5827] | 0.6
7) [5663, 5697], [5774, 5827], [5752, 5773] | 0.1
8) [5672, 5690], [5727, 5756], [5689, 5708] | 0.4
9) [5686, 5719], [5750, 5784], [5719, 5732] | -0.6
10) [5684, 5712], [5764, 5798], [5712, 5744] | -1.2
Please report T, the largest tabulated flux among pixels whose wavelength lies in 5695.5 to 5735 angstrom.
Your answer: 88.9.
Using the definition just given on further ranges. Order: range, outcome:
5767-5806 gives 90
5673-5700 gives 88.28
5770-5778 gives 87.89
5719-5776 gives 89.38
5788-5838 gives 90.05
